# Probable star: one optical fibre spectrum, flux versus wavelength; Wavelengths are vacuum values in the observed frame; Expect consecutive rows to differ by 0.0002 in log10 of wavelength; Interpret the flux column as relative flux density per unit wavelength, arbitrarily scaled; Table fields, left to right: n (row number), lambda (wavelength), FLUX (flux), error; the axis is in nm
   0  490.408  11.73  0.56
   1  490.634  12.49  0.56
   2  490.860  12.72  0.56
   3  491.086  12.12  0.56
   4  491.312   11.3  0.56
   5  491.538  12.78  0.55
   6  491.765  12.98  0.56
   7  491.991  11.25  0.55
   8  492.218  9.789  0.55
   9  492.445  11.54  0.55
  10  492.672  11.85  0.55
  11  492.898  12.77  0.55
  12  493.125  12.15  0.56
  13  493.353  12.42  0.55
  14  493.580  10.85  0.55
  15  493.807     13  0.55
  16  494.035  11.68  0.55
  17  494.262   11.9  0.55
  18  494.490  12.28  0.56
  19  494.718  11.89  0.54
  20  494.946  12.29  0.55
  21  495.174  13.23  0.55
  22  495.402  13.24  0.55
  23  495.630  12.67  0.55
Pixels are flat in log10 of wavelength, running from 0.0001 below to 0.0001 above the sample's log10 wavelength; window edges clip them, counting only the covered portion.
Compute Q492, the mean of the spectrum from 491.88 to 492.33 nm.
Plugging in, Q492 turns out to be 10.5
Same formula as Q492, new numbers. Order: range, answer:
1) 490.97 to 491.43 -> 11.7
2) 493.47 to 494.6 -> 11.9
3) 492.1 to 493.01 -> 11.5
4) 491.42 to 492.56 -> 11.7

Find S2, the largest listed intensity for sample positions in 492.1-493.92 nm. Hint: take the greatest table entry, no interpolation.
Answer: 13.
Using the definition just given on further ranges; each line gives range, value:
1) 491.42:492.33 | 12.98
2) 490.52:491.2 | 12.72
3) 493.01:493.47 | 12.42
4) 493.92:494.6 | 12.28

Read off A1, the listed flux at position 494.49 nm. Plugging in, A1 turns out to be 12.28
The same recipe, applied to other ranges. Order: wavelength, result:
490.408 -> 11.73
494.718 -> 11.89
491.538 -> 12.78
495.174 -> 13.23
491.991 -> 11.25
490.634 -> 12.49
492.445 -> 11.54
